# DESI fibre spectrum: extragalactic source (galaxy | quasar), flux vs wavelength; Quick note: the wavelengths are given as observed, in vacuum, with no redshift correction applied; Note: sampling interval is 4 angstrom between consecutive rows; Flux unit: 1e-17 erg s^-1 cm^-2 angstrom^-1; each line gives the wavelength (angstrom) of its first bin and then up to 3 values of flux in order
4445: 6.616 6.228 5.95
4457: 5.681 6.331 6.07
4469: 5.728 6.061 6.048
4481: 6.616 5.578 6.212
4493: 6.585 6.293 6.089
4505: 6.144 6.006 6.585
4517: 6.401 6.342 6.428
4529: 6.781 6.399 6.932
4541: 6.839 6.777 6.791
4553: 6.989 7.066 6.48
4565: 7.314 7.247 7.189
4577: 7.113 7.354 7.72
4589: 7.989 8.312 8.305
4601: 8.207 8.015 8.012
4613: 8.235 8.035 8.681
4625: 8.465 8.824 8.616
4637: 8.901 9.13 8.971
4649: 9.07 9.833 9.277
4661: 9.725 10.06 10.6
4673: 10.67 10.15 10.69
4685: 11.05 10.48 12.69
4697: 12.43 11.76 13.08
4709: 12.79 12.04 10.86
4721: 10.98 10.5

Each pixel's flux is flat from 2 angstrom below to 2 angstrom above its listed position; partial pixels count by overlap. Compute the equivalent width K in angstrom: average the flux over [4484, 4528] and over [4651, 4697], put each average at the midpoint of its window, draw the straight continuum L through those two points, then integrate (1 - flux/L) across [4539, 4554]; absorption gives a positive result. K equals 1.0 angstrom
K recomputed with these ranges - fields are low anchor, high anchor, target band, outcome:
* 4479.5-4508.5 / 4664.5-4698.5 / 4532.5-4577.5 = 4.7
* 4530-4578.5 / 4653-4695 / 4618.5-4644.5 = 1.3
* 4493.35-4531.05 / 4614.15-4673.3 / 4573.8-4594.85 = 0.7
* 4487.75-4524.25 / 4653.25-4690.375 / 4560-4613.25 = 3.6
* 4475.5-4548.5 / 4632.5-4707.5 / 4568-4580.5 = 1.2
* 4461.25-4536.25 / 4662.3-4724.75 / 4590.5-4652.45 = 5.9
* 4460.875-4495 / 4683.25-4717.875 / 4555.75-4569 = 2.1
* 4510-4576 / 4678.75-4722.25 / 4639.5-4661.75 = 1.8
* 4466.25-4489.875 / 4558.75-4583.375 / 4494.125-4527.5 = 0.6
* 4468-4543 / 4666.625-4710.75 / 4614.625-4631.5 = 2.0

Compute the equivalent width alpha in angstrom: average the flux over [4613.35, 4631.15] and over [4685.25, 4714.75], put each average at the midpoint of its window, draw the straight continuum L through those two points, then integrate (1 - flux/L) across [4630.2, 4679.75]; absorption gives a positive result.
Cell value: 2.1 angstrom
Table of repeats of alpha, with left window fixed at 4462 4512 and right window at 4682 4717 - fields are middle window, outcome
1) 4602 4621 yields 2.76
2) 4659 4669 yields 0.86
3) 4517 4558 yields 4.35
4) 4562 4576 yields 1.98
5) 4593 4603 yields 0.97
